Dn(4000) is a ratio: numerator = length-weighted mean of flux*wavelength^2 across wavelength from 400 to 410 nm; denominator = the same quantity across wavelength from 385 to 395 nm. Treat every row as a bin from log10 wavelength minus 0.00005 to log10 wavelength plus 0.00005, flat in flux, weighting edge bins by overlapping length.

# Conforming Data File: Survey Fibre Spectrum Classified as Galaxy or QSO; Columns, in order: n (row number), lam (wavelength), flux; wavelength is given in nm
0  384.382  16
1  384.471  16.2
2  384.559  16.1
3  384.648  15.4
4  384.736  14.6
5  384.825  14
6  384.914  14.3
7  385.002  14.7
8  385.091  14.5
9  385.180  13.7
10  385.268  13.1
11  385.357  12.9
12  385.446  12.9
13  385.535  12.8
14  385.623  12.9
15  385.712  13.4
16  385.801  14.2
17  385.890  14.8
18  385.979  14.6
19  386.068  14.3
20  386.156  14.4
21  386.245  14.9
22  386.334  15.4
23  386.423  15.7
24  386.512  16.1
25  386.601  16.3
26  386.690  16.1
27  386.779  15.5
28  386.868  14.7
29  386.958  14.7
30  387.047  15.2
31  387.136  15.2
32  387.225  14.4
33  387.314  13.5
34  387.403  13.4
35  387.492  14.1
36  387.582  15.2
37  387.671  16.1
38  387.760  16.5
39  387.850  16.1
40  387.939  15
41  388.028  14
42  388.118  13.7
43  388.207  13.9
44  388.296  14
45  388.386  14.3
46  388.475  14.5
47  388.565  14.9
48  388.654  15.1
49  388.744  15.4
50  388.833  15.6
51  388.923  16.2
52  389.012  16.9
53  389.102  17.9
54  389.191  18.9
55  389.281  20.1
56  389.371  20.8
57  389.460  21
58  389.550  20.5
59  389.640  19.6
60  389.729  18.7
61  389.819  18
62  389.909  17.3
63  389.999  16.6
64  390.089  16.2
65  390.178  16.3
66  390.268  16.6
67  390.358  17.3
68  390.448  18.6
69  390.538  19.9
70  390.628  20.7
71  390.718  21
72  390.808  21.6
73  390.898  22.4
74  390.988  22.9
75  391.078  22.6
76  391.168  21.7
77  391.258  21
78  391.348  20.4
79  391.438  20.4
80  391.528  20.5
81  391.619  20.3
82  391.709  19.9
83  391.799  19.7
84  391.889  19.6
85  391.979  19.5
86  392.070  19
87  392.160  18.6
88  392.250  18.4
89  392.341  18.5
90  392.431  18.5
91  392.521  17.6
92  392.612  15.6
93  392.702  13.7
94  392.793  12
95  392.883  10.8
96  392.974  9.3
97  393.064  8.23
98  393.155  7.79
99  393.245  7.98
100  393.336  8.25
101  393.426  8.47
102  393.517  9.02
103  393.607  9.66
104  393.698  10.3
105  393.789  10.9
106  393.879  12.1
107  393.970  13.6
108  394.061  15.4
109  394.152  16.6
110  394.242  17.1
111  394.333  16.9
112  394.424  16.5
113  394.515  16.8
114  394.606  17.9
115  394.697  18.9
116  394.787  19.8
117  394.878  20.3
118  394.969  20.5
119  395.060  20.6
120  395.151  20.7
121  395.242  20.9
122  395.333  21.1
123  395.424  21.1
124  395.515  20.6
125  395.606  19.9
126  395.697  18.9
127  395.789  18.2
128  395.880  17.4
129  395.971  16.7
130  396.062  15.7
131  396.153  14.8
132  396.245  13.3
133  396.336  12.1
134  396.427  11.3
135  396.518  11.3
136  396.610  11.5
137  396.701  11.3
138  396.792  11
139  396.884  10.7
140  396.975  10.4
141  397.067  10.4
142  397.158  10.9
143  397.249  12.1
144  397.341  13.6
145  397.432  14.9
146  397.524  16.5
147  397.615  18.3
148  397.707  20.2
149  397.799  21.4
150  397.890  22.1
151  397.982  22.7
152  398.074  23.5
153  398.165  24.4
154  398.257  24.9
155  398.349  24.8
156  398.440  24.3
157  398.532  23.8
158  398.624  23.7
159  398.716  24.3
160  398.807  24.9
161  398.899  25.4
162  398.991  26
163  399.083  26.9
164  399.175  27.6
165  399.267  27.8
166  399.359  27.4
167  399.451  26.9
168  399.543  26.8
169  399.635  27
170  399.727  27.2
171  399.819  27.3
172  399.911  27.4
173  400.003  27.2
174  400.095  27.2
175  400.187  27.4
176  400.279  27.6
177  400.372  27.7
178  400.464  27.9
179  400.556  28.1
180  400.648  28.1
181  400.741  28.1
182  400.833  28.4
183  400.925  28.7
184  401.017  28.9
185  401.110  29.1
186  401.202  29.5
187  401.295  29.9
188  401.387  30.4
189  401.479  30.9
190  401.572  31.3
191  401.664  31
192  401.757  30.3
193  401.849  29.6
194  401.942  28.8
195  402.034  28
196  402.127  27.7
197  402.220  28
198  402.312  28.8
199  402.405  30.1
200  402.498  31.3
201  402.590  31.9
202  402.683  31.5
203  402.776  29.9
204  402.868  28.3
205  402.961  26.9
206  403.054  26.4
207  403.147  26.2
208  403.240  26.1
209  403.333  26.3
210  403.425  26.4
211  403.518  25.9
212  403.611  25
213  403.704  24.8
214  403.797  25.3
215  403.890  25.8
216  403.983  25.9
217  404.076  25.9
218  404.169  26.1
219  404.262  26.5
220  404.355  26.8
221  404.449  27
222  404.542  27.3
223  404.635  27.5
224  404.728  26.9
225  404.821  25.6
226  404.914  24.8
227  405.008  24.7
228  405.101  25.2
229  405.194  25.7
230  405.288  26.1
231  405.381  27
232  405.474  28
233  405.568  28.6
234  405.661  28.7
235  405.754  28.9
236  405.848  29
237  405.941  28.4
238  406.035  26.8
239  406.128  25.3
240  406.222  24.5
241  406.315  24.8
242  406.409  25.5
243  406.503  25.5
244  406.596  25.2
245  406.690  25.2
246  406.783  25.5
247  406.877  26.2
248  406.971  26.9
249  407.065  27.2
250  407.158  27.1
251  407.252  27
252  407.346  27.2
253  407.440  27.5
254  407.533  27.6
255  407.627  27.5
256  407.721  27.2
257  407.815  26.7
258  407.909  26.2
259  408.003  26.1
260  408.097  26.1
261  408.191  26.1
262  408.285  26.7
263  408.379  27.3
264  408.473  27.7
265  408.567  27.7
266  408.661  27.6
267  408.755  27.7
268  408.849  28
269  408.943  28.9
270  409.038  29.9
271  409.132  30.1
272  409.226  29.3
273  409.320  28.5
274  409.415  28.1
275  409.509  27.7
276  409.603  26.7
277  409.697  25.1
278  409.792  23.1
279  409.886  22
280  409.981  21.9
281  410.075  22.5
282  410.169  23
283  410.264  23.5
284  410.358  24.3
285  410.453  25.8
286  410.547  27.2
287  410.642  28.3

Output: 1.83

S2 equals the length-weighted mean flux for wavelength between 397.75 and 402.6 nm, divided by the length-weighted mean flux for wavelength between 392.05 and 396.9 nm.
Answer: 1.8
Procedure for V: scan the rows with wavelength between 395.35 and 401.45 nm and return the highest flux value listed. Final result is 30.4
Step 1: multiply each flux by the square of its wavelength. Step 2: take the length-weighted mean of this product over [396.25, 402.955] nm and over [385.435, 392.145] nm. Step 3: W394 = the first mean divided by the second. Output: 1.5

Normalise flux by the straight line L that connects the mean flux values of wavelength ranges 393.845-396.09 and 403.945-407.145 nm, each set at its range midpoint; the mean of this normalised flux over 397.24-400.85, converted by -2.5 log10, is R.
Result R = -0.15 mag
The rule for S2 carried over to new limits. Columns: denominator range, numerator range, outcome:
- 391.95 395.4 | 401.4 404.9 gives 1.82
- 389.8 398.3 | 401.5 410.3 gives 1.62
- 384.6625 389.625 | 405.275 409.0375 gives 1.77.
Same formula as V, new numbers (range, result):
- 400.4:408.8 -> 31.9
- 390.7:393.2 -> 22.9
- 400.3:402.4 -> 31.3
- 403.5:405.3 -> 27.5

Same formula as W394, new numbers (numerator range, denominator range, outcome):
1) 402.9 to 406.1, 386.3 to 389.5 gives 1.83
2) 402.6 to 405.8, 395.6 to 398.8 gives 1.61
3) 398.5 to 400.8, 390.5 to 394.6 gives 1.71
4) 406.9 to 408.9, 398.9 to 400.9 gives 1.03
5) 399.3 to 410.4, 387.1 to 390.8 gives 1.76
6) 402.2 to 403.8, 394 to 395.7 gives 1.53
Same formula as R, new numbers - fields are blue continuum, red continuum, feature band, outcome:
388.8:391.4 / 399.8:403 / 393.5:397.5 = 0.475 mag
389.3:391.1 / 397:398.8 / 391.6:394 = 0.369 mag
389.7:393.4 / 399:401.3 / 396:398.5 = 0.441 mag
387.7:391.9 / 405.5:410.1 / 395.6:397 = 0.459 mag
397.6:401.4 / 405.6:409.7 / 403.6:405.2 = 0.034 mag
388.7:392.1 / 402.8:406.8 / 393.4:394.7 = 0.451 mag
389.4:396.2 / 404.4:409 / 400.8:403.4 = -0.226 mag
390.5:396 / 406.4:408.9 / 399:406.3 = -0.184 mag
